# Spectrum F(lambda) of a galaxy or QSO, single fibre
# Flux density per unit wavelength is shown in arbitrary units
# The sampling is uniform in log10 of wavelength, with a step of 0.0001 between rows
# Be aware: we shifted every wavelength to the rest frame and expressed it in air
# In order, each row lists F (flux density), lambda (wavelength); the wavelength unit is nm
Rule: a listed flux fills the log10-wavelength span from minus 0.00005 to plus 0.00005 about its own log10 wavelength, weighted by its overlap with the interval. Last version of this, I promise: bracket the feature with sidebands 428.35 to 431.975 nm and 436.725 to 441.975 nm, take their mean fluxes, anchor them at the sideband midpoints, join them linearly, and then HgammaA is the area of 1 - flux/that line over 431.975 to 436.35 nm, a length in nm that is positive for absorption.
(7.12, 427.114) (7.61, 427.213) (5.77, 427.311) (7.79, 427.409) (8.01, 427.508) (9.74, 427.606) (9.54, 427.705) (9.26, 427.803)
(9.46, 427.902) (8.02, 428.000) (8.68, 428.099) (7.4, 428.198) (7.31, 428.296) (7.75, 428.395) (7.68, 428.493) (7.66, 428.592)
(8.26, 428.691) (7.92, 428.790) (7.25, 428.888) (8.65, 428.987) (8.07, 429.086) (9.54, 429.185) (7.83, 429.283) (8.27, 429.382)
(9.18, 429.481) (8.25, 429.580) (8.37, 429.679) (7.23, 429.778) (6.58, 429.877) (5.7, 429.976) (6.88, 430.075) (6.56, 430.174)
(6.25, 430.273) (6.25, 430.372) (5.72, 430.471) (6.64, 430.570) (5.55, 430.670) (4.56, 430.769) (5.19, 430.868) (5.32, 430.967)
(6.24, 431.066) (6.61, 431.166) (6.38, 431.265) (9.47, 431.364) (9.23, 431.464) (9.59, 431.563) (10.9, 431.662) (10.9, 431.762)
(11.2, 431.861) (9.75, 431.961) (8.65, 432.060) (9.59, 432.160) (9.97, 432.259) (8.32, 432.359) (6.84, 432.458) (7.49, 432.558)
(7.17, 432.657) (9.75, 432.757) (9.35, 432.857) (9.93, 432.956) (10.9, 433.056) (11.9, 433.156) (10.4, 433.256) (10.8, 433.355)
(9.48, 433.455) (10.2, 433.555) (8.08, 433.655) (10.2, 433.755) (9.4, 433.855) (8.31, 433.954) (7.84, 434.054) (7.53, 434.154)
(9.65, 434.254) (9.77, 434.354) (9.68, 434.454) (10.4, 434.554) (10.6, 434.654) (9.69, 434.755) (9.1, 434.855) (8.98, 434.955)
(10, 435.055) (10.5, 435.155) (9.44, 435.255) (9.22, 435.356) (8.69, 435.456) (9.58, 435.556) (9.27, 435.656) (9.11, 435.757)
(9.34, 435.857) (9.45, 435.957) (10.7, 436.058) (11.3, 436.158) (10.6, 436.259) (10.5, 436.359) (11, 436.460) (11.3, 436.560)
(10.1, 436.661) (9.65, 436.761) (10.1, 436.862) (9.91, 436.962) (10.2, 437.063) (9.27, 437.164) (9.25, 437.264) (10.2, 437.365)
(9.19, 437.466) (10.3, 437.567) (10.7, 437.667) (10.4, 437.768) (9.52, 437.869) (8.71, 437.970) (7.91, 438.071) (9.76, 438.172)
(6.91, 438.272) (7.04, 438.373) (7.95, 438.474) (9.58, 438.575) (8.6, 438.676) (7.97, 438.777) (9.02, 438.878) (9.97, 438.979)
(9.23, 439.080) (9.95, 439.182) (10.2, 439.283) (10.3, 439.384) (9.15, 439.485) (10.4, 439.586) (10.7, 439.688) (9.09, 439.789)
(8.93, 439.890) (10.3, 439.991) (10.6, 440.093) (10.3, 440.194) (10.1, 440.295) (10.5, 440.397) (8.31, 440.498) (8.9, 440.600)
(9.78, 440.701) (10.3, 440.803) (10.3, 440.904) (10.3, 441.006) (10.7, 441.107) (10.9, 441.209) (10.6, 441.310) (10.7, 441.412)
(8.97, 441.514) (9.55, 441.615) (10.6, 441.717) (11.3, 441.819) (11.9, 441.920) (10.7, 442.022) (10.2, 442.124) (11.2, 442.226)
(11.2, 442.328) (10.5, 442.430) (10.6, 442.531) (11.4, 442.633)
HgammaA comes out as -0.48 nm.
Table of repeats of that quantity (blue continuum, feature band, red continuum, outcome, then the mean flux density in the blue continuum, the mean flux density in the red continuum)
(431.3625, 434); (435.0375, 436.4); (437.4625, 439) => -0.090 nm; 9.55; 8.95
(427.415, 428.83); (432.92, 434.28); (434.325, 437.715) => -0.028 nm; 8.31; 9.92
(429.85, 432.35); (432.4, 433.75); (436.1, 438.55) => -0.189 nm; 7.61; 9.66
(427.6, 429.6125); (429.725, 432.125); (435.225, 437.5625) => 0.386 nm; 8.34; 9.89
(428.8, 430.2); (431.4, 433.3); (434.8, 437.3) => -0.194 nm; 7.77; 9.87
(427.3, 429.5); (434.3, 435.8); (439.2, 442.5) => -0.048 nm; 8.25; 10.2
